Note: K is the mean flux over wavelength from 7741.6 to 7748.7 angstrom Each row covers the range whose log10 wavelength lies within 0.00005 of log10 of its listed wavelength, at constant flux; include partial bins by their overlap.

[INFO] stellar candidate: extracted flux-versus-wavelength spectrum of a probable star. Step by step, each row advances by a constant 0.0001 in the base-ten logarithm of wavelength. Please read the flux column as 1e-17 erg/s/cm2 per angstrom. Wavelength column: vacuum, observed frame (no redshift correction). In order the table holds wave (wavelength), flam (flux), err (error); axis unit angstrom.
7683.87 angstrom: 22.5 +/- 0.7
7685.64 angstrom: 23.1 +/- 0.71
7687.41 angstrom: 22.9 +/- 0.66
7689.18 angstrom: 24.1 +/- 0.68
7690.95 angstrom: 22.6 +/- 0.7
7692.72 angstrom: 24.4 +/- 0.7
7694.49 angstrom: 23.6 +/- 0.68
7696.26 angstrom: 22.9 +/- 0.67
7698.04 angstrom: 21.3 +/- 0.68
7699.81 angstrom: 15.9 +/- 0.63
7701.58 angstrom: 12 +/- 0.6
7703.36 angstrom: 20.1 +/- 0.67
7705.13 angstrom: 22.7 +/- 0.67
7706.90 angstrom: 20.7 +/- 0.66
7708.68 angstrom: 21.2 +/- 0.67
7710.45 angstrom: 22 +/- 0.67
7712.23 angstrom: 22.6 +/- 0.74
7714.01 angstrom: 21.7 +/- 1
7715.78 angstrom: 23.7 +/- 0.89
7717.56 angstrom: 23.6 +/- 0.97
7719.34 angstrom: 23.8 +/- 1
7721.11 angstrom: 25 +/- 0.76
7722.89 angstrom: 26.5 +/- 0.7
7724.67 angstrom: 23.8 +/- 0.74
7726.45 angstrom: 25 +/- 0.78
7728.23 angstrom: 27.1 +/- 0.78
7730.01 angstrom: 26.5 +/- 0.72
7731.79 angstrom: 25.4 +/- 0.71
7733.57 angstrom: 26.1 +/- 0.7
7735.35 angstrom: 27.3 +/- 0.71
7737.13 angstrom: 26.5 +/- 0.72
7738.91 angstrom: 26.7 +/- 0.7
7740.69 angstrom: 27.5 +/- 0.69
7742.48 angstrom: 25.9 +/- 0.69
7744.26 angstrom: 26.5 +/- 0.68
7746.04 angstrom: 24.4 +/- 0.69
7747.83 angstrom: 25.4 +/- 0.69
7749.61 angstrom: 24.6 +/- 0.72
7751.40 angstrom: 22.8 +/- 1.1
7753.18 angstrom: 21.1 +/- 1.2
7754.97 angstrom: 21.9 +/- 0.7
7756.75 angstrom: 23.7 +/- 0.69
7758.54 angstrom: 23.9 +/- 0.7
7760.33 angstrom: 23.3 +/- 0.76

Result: 25.6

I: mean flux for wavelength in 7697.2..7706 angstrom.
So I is 18.4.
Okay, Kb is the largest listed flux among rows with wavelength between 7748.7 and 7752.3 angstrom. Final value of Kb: 24.6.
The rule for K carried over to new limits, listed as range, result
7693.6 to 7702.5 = 19.1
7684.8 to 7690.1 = 23.4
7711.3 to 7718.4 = 22.9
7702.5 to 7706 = 21.4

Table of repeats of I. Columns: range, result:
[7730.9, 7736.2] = 26.3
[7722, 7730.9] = 25.8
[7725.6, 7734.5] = 26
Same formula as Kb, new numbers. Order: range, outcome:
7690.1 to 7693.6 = 24.4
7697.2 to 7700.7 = 21.3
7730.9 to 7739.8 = 27.3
